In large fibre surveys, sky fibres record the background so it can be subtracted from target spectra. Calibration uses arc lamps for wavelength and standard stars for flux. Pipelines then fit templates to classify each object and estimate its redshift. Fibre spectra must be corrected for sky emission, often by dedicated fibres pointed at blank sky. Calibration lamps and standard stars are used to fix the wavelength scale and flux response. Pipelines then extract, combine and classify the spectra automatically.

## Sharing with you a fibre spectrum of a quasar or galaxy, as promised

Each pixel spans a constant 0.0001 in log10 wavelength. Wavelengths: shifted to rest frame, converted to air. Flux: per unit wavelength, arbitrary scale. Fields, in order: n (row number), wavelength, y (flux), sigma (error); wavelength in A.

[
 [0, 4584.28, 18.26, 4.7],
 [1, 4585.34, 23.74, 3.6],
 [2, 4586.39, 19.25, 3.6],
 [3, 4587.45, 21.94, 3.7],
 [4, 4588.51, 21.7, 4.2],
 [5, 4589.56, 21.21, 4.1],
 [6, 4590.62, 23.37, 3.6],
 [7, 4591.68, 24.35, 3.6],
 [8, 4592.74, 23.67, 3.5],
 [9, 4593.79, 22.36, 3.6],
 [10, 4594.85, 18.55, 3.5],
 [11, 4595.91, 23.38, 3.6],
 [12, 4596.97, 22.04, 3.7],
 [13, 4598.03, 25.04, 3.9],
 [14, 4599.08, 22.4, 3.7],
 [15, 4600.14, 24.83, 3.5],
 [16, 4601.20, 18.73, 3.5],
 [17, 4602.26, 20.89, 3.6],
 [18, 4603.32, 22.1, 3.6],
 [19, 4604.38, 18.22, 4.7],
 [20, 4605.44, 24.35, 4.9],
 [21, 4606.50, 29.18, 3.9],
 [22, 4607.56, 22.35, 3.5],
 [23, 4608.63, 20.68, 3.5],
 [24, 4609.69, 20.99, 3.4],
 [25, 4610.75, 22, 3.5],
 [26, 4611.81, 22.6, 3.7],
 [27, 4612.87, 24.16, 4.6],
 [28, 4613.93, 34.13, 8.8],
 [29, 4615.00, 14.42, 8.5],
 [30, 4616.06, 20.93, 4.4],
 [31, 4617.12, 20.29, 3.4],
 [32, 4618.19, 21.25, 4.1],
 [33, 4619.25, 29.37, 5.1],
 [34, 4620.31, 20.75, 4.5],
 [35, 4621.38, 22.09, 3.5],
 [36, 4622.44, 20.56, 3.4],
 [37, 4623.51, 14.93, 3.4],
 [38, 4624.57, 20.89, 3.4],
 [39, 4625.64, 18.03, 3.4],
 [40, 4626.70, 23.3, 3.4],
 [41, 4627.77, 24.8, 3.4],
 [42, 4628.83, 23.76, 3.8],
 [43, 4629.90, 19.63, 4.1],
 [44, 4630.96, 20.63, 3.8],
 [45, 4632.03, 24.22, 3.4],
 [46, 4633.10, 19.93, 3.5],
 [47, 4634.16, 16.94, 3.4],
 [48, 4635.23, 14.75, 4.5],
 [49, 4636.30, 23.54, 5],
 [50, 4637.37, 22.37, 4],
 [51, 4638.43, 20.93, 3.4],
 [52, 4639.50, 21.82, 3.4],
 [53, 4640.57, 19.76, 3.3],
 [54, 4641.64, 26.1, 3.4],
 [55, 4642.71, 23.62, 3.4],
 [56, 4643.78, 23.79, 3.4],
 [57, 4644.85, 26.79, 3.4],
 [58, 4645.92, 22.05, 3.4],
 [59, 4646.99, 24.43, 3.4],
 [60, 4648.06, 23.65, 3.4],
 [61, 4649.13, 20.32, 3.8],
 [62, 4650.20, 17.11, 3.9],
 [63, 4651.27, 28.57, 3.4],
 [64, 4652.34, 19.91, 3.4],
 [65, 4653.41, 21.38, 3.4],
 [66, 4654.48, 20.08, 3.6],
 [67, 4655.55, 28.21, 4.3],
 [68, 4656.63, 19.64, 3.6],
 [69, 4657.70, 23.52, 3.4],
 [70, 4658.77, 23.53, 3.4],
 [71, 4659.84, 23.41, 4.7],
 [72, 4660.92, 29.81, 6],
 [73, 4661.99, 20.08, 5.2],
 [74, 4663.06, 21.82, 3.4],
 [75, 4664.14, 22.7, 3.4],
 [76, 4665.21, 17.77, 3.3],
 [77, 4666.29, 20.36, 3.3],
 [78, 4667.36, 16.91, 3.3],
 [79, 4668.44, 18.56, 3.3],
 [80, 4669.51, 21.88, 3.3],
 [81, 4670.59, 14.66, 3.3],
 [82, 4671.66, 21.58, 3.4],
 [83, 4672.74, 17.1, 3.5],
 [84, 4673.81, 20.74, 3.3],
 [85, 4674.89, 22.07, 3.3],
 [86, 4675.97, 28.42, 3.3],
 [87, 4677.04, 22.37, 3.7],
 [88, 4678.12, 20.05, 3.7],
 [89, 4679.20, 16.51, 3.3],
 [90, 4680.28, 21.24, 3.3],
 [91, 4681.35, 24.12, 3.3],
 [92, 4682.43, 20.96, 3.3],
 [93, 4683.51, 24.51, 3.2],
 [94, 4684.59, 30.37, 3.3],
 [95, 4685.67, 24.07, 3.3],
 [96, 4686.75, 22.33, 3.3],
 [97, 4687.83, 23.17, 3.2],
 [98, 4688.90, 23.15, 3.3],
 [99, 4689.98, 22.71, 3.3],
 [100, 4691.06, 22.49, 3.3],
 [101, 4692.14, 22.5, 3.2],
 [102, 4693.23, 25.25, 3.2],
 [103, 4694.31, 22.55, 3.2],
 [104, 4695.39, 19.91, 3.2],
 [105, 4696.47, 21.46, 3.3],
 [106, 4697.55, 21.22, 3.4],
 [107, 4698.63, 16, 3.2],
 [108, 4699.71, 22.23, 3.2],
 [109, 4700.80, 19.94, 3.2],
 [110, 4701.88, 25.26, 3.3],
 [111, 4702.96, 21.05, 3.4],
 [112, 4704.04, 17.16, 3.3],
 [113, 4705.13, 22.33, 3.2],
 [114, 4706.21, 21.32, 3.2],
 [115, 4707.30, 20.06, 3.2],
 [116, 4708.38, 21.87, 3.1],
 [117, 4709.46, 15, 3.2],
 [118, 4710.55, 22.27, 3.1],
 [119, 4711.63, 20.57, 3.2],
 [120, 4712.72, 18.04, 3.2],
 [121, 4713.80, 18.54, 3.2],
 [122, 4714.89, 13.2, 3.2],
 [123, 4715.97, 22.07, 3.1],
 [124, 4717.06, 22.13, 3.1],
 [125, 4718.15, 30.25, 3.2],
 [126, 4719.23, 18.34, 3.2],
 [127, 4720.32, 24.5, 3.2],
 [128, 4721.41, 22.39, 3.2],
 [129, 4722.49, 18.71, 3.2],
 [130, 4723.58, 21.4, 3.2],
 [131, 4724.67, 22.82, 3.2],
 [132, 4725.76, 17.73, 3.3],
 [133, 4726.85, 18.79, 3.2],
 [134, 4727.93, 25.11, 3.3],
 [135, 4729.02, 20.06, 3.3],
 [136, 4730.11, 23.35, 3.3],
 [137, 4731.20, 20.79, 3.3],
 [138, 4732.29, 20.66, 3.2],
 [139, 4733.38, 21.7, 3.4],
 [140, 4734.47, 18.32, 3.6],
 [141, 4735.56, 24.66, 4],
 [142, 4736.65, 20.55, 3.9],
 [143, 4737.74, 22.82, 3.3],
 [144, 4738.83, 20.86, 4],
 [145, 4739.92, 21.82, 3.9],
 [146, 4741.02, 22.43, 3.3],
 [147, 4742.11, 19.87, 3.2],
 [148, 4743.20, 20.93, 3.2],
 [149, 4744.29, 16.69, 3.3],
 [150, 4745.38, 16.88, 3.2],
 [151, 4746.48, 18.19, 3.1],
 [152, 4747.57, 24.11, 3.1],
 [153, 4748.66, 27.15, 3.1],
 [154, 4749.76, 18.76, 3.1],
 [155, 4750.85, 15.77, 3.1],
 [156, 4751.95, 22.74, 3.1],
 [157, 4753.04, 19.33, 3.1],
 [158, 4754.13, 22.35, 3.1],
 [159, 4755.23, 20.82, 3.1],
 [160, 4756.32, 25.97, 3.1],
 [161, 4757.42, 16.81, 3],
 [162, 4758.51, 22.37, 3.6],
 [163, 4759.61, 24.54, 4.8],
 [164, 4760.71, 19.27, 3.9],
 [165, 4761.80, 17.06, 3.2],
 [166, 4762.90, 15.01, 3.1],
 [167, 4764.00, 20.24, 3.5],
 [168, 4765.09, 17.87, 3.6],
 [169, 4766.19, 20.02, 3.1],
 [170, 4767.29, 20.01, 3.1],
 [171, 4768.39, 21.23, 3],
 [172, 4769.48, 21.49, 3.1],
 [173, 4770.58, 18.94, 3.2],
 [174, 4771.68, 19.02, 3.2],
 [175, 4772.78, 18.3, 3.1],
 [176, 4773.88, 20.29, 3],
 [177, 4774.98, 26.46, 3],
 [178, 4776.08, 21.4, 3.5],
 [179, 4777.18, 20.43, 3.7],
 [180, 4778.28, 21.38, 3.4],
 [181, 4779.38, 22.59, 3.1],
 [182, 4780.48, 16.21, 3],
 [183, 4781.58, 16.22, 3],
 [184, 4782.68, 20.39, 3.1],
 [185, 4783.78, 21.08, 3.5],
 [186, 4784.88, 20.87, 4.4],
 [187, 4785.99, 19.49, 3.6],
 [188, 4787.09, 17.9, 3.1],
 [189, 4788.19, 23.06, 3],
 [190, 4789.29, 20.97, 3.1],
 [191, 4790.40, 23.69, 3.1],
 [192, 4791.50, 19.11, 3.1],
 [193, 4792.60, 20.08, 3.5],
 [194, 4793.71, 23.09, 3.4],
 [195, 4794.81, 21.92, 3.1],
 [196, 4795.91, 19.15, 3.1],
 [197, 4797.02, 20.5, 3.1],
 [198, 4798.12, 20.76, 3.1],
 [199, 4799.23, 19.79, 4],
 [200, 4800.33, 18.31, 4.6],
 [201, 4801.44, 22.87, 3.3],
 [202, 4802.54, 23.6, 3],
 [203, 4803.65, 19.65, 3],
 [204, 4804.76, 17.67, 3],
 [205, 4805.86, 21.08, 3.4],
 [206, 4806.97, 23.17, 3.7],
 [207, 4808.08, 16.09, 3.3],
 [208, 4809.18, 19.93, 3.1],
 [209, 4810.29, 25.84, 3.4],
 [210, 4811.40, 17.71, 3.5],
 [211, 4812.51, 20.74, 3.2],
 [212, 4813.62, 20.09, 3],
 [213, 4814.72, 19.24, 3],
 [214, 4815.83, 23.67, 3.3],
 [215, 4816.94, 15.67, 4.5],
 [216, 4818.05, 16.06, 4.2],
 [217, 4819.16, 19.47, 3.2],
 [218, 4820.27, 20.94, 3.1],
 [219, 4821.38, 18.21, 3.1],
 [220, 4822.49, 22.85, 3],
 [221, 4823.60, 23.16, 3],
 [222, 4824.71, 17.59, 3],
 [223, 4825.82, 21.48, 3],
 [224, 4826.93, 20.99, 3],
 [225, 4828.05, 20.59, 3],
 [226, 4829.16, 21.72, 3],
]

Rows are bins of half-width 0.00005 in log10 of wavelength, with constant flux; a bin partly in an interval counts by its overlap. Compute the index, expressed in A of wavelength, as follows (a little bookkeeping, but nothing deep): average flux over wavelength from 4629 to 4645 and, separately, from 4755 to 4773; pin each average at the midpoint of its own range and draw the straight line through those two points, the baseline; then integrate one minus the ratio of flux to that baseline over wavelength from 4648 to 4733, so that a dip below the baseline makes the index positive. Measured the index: -2.43 A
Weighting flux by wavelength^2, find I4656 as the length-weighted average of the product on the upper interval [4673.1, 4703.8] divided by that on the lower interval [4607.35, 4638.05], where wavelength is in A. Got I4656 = 1.1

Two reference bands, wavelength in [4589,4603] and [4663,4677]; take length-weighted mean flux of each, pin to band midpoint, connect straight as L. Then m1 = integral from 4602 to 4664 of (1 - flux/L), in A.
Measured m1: -2.6 A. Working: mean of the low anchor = 22.4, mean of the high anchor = 20.4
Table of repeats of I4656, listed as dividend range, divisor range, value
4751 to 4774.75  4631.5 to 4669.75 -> 0.96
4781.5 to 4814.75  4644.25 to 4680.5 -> 1.00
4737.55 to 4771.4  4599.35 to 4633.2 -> 0.98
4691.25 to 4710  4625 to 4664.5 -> 0.96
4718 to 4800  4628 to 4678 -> 0.99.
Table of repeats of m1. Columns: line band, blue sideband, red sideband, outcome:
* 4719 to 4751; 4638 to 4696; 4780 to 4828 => 0.45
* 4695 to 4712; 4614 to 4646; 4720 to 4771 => 0.44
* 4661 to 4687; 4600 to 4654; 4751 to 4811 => 0.11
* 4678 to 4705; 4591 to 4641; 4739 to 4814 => -1.09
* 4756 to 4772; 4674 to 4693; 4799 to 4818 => 0.96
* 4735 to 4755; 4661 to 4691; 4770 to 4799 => 0.03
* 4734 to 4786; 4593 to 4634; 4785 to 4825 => 0.87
